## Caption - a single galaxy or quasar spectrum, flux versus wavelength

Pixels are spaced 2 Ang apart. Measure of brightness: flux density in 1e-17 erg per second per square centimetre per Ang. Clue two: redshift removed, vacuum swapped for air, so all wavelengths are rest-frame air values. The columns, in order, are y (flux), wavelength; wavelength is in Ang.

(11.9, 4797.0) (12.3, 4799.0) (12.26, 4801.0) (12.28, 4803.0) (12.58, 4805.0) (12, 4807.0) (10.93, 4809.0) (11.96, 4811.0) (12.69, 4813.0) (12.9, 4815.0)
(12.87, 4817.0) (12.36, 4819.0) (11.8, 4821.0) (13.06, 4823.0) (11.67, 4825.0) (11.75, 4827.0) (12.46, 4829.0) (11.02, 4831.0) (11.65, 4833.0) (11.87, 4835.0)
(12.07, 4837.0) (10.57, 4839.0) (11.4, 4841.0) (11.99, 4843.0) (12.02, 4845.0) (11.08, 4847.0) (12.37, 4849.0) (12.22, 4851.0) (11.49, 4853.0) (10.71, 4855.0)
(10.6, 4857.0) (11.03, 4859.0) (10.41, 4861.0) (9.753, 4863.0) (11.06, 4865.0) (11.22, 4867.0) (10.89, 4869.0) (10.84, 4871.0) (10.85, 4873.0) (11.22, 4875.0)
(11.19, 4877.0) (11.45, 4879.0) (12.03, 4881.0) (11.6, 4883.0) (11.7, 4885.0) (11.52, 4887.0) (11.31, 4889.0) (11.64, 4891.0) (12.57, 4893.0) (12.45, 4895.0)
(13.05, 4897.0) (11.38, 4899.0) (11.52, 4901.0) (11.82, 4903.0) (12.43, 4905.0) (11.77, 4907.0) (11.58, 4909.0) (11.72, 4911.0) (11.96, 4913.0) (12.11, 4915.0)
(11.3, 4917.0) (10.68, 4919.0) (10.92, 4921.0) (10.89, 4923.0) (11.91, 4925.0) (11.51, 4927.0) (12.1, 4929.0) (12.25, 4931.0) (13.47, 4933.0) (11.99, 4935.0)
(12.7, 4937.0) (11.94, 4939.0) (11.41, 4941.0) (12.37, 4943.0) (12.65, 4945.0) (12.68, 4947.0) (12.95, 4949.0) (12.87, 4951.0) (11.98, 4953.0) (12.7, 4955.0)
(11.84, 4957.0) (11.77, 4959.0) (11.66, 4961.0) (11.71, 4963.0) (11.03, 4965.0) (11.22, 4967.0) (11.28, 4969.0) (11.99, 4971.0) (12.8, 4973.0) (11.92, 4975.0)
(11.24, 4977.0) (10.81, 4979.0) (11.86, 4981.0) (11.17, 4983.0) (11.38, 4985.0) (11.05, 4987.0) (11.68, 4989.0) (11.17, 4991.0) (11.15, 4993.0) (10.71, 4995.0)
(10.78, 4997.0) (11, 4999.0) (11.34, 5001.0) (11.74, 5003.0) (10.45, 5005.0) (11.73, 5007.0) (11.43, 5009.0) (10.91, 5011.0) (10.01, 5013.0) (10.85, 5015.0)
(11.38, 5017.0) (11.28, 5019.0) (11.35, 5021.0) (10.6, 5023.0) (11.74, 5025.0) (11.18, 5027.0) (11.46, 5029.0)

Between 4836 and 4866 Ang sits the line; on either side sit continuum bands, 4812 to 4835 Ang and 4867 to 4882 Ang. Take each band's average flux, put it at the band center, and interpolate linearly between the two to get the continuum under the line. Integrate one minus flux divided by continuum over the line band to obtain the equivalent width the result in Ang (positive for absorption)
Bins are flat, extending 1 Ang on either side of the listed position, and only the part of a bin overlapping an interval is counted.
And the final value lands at 1.1 Ang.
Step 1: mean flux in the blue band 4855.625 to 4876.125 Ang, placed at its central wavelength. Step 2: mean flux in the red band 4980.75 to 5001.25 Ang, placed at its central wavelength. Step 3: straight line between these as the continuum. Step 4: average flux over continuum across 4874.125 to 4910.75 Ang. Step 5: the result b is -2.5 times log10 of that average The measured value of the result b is -0.088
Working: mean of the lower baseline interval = 10.8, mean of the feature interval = 11.8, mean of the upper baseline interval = 11.2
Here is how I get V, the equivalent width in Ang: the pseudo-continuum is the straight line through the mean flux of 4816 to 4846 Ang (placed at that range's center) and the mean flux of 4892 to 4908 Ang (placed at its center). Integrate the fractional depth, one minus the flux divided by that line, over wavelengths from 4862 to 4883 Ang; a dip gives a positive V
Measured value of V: 1.68 Ang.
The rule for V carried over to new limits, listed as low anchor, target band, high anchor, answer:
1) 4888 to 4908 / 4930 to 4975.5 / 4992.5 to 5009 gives -2.4 Ang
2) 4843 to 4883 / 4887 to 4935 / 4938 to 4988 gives -1.3 Ang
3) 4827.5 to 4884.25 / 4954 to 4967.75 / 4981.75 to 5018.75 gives -0.7 Ang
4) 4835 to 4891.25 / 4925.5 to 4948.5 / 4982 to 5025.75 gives -2.2 Ang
